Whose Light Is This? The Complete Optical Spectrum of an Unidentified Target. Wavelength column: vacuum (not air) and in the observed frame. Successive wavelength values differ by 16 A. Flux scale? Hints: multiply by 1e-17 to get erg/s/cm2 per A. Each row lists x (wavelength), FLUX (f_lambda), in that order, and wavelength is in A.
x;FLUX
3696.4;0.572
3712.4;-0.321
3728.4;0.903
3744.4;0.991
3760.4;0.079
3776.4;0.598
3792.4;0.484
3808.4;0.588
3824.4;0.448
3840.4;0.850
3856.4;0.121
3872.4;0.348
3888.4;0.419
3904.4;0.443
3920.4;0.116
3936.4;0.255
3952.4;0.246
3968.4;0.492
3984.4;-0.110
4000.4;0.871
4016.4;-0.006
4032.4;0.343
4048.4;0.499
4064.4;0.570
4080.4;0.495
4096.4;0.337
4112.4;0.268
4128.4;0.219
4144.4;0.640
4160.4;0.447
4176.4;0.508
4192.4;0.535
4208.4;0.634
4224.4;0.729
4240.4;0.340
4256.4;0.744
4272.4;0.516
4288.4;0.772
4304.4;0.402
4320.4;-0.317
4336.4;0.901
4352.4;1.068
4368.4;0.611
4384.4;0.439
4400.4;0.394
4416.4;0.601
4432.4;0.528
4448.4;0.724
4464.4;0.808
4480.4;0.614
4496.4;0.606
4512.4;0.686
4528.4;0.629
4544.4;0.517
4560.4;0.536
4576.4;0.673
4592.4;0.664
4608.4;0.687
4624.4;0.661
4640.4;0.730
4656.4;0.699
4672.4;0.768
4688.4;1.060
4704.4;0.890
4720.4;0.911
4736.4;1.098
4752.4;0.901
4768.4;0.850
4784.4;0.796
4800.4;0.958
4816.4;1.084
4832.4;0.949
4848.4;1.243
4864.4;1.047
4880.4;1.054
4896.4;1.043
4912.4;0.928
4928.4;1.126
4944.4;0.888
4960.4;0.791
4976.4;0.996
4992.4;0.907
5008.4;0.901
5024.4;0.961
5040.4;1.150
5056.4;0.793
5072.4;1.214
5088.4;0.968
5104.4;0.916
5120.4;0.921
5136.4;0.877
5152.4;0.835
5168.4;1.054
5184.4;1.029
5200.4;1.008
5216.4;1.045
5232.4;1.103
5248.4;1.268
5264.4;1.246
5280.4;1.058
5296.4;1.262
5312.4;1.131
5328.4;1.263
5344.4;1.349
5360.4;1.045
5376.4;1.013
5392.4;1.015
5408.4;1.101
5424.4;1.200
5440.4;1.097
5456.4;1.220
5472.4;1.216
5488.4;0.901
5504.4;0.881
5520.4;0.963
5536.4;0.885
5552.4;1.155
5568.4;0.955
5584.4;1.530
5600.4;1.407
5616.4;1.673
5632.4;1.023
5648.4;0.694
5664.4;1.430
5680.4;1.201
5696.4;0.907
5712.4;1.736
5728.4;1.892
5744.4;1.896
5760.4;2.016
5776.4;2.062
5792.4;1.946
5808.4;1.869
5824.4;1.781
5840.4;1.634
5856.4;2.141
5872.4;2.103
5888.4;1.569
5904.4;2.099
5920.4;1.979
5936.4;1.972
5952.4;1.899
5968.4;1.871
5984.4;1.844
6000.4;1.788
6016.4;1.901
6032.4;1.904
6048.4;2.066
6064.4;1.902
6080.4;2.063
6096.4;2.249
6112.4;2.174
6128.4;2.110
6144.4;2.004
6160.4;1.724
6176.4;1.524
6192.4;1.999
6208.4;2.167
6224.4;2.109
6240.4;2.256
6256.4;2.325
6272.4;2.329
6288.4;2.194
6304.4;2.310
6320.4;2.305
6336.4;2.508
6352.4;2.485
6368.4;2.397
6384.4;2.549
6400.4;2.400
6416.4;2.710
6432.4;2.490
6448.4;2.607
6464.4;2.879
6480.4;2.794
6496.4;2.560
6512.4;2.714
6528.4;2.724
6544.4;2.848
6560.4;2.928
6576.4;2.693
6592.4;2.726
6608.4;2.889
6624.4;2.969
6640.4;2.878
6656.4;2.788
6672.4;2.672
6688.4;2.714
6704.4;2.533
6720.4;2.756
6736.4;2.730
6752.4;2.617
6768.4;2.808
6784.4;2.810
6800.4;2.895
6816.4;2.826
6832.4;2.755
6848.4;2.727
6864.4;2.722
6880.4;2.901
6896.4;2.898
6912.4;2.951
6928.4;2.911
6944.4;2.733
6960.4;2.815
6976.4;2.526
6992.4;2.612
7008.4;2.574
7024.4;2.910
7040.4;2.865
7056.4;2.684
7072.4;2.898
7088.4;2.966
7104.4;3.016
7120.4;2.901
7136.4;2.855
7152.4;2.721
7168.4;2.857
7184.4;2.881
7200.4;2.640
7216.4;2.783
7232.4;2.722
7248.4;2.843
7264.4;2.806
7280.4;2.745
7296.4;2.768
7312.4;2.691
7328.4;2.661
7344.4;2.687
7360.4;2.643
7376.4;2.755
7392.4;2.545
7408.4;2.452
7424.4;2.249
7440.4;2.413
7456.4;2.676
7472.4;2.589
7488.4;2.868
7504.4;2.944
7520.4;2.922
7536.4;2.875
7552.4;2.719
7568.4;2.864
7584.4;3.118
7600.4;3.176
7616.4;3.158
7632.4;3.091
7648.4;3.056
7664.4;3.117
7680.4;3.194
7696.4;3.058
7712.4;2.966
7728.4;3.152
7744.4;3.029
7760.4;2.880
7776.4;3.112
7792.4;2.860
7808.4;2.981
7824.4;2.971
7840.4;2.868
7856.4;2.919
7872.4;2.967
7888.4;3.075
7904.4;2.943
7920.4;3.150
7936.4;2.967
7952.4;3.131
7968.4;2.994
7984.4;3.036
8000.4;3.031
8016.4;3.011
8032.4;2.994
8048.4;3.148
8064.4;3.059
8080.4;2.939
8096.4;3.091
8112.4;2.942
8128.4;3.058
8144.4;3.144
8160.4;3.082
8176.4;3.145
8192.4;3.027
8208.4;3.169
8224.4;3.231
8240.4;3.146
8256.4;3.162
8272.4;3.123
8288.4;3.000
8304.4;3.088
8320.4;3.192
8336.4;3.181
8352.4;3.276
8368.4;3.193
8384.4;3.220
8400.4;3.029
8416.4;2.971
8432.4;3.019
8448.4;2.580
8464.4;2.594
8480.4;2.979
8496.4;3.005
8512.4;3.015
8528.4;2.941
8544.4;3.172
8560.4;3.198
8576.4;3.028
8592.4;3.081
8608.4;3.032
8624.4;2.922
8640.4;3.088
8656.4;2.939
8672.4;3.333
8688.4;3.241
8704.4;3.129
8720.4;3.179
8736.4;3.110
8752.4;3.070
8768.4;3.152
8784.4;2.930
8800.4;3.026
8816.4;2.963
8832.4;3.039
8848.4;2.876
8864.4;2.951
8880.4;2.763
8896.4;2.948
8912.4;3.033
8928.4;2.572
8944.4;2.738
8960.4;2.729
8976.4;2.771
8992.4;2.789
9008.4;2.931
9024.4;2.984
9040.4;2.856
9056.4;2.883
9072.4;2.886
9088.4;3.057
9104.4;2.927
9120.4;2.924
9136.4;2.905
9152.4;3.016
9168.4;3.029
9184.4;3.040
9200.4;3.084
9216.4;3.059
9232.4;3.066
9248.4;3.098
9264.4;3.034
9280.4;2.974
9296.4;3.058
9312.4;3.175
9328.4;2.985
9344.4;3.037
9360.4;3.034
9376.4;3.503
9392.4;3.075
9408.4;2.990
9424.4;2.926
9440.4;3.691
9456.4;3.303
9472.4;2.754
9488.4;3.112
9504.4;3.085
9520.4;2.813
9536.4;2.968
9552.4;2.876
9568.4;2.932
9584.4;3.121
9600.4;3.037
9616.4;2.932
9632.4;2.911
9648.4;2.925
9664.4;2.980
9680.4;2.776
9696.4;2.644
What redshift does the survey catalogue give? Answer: 0.43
